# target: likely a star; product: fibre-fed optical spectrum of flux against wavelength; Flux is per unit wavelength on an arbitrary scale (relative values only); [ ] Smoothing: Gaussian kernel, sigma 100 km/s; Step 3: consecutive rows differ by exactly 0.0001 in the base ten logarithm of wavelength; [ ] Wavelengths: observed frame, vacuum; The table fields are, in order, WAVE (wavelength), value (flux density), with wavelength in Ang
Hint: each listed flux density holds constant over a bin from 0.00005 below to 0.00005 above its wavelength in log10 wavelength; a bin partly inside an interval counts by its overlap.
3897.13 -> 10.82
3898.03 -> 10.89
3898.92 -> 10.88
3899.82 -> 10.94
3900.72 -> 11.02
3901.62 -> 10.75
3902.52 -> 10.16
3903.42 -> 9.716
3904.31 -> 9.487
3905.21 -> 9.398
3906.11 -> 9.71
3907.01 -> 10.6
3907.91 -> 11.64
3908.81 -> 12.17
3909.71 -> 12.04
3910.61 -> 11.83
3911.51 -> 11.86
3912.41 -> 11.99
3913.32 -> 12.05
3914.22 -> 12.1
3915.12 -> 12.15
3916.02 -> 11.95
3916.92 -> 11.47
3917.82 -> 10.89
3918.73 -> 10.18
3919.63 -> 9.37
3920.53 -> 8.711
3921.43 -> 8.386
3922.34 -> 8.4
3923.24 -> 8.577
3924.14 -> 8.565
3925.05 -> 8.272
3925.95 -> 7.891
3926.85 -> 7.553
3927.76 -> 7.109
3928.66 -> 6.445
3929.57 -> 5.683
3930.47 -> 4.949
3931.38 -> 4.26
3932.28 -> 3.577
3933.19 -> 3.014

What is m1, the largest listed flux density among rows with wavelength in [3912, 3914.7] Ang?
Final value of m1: 12.1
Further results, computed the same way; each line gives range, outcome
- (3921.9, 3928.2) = 8.577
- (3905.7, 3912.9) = 12.17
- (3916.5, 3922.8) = 11.47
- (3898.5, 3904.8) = 11.02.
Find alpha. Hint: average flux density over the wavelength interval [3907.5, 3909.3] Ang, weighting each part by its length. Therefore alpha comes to 11.9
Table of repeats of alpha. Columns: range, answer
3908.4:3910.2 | 12.1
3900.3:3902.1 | 10.9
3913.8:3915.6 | 12.1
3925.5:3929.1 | 7.26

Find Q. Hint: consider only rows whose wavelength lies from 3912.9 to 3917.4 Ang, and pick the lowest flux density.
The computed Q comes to 11.47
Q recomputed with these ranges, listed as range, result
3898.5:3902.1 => 10.75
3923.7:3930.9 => 4.949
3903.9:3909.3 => 9.398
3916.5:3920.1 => 9.37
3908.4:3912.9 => 11.83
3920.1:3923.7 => 8.386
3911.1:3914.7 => 11.86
